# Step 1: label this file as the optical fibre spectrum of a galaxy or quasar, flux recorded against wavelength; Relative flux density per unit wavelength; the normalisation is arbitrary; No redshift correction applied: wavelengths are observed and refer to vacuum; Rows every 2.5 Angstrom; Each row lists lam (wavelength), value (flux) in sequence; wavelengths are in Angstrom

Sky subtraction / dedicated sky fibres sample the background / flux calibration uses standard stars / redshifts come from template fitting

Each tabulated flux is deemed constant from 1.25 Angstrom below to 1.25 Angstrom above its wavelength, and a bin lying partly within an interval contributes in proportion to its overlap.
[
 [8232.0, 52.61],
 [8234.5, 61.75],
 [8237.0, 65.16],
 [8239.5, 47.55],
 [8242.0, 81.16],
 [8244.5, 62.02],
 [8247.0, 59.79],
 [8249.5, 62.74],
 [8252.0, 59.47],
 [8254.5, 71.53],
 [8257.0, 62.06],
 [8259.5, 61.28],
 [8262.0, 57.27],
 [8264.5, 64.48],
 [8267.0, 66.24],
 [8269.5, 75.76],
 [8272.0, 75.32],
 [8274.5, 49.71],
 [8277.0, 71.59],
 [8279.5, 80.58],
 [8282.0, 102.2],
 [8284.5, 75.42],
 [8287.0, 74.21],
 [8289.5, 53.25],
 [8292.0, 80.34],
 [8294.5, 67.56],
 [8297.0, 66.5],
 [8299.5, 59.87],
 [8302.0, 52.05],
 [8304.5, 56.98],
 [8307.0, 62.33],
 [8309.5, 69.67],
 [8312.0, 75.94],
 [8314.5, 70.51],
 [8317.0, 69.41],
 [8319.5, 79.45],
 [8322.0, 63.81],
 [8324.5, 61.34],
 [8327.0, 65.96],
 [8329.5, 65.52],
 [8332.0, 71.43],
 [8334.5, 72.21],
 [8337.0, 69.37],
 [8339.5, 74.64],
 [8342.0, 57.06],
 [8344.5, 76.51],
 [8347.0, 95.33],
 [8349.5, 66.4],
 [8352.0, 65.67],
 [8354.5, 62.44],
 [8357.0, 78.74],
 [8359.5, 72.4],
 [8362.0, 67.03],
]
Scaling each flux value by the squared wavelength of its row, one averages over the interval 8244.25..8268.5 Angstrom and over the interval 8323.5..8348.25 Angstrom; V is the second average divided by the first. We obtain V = 1.15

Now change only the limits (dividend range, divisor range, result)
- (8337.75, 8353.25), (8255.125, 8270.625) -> 1.14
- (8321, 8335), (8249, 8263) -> 1.08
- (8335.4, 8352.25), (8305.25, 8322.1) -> 1.04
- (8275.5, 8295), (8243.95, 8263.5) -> 1.23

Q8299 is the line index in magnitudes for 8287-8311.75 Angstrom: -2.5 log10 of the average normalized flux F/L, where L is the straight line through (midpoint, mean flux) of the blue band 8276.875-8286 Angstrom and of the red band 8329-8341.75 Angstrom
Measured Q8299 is 0.224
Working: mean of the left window 83.6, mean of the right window 69.9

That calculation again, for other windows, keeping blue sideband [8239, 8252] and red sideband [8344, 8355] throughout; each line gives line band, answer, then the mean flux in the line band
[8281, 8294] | -0.130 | 76.1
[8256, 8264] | 0.072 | 60.5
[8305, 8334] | 0.035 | 68.5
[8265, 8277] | -0.022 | 67.1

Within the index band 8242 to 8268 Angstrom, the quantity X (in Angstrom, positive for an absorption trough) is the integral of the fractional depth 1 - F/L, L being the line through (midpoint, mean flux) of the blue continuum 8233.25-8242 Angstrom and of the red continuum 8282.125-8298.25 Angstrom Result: 0.5 Angstrom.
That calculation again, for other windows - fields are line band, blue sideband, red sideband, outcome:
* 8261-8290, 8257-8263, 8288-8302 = -4.2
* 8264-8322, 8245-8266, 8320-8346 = -3.8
